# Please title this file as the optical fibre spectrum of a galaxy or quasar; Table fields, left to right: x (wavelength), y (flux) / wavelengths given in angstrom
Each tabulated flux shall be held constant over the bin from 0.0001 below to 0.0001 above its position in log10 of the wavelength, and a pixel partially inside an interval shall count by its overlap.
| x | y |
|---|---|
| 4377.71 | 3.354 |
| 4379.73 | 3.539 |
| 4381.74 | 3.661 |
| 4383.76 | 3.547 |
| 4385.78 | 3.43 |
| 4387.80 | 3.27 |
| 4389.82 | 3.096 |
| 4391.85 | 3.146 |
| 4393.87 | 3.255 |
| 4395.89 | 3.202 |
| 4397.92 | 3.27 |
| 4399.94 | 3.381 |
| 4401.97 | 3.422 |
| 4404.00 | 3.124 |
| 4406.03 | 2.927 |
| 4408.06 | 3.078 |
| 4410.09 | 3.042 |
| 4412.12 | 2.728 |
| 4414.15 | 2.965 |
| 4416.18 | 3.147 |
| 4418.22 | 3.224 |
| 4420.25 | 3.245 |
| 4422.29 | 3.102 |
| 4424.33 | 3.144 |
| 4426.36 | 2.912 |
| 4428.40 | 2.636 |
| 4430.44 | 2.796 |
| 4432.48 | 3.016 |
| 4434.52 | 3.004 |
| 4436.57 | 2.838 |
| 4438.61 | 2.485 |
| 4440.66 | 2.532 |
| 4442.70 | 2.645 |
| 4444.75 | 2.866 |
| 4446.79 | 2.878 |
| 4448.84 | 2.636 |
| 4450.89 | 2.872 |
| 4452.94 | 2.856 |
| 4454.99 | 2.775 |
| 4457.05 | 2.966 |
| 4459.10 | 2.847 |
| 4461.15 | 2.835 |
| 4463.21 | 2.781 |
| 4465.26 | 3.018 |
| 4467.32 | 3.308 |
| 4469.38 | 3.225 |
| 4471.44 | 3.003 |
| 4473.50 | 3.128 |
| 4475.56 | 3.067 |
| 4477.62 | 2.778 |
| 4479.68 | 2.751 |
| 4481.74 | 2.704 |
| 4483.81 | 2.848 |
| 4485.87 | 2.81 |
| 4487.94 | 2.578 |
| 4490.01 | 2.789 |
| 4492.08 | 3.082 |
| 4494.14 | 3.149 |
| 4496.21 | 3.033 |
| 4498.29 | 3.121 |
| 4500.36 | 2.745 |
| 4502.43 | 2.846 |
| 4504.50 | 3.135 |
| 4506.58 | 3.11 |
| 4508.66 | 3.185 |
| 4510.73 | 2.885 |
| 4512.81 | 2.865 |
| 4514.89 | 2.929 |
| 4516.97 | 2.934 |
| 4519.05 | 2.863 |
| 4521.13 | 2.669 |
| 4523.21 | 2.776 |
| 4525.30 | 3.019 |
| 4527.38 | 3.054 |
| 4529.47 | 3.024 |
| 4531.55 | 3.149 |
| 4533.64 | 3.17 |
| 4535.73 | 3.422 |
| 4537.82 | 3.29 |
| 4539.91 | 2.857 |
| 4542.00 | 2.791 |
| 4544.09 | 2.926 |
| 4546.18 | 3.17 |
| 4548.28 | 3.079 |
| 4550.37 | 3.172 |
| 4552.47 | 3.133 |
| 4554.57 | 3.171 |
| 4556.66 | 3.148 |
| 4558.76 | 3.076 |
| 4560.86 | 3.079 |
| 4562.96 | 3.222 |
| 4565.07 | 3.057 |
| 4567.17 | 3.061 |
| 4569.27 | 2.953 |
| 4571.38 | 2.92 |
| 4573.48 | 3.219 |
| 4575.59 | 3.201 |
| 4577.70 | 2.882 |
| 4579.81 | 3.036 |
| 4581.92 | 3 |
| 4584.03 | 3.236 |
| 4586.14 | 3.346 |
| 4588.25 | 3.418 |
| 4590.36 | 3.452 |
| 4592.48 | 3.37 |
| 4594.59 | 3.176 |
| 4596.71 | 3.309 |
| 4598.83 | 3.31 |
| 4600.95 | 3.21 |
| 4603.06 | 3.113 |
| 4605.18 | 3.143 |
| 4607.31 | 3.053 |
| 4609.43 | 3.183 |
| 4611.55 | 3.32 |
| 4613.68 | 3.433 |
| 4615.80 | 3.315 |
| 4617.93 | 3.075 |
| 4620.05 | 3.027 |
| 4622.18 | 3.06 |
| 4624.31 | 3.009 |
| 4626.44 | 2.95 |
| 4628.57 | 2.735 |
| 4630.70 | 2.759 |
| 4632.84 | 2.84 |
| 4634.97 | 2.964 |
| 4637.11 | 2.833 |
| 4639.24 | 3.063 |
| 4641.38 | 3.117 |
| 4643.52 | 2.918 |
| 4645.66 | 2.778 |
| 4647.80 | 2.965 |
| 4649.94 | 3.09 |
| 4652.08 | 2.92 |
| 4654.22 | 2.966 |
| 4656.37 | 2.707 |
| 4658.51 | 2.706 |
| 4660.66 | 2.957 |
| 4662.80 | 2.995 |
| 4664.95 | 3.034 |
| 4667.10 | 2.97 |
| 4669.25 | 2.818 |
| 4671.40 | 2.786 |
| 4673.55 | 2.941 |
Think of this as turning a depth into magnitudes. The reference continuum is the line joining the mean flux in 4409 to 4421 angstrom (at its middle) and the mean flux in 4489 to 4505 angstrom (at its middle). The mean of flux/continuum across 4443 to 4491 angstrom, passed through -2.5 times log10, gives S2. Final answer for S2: 0.05 mag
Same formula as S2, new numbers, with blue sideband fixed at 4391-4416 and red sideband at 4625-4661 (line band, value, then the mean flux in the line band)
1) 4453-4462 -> 0.081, 2.86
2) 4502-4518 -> 0.013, 2.99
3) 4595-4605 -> -0.100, 3.22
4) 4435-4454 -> 0.130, 2.74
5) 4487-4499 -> 0.031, 2.96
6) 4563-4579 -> -0.030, 3.05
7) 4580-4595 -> -0.114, 3.28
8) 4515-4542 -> 0.000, 3.01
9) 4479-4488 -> 0.111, 2.75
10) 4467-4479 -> 0.000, 3.06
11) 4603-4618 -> -0.102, 3.22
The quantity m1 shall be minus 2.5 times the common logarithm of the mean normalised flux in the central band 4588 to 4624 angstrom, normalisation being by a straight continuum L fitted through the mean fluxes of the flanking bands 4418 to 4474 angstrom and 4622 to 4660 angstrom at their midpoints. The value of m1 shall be -0.11 mag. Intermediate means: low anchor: 2.91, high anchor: 2.91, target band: 3.22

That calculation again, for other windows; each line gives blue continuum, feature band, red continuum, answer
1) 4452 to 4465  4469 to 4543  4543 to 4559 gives 0.01 mag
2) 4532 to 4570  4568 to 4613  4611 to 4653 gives -0.05 mag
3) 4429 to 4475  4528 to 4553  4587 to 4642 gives -0.03 mag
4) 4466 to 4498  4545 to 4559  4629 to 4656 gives -0.07 mag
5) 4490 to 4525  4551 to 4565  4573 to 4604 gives 0.00 mag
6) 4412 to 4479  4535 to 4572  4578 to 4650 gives -0.02 mag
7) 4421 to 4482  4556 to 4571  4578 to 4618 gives 0.03 mag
